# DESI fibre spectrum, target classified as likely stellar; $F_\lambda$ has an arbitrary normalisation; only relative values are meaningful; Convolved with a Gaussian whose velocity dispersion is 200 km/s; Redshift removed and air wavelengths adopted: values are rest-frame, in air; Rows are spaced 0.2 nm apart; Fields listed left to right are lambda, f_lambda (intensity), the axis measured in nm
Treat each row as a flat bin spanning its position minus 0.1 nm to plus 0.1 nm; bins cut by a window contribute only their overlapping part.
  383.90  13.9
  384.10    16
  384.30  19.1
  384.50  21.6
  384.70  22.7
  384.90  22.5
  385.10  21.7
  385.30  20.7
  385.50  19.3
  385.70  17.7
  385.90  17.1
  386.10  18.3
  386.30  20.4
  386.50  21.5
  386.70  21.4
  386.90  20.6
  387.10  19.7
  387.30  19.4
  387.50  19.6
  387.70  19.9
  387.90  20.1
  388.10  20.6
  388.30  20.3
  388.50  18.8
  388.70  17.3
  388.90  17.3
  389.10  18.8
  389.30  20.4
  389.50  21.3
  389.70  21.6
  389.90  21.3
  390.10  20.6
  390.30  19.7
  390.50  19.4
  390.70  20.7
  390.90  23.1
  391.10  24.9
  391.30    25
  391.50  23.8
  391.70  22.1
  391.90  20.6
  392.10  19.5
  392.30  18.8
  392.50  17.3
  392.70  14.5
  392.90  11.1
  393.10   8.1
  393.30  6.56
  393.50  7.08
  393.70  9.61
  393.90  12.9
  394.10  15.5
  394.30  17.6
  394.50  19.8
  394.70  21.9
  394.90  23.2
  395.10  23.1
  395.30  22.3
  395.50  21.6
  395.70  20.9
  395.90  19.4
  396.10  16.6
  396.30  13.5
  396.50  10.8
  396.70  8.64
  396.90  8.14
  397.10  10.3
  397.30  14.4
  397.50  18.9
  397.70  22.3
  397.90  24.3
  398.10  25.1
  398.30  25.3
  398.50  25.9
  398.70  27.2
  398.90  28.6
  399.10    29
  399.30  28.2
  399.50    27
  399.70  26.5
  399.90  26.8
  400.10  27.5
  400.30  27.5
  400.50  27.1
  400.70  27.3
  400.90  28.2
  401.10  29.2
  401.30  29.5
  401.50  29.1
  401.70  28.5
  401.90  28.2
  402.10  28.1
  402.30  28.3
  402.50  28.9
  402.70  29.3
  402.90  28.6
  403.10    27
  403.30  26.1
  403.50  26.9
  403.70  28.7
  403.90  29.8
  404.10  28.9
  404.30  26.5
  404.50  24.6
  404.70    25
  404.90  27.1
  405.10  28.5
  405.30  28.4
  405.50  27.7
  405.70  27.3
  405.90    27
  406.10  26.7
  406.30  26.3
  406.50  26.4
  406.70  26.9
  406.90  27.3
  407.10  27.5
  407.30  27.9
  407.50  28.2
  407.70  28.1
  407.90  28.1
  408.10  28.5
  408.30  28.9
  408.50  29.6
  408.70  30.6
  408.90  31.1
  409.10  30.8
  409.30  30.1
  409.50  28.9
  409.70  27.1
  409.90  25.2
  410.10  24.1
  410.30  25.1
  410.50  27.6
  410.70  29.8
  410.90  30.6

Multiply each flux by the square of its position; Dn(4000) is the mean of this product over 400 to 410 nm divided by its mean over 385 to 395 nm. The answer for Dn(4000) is 1.61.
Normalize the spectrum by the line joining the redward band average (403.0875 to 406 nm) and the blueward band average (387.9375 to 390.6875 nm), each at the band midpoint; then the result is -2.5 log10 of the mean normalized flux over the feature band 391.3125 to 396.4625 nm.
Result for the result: 0.27 mag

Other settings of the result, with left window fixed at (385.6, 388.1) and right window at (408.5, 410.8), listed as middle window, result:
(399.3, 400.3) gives -0.11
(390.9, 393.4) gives 0.20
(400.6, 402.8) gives -0.13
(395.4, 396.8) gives 0.41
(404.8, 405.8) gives -0.05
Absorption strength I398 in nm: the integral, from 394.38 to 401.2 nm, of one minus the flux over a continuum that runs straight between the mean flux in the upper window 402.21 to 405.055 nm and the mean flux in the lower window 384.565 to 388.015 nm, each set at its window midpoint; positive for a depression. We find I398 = 0.80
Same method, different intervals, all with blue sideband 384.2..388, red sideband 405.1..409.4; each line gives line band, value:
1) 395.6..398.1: 0.848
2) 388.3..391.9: 0.134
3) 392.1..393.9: 0.840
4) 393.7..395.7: 0.356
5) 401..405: -0.195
